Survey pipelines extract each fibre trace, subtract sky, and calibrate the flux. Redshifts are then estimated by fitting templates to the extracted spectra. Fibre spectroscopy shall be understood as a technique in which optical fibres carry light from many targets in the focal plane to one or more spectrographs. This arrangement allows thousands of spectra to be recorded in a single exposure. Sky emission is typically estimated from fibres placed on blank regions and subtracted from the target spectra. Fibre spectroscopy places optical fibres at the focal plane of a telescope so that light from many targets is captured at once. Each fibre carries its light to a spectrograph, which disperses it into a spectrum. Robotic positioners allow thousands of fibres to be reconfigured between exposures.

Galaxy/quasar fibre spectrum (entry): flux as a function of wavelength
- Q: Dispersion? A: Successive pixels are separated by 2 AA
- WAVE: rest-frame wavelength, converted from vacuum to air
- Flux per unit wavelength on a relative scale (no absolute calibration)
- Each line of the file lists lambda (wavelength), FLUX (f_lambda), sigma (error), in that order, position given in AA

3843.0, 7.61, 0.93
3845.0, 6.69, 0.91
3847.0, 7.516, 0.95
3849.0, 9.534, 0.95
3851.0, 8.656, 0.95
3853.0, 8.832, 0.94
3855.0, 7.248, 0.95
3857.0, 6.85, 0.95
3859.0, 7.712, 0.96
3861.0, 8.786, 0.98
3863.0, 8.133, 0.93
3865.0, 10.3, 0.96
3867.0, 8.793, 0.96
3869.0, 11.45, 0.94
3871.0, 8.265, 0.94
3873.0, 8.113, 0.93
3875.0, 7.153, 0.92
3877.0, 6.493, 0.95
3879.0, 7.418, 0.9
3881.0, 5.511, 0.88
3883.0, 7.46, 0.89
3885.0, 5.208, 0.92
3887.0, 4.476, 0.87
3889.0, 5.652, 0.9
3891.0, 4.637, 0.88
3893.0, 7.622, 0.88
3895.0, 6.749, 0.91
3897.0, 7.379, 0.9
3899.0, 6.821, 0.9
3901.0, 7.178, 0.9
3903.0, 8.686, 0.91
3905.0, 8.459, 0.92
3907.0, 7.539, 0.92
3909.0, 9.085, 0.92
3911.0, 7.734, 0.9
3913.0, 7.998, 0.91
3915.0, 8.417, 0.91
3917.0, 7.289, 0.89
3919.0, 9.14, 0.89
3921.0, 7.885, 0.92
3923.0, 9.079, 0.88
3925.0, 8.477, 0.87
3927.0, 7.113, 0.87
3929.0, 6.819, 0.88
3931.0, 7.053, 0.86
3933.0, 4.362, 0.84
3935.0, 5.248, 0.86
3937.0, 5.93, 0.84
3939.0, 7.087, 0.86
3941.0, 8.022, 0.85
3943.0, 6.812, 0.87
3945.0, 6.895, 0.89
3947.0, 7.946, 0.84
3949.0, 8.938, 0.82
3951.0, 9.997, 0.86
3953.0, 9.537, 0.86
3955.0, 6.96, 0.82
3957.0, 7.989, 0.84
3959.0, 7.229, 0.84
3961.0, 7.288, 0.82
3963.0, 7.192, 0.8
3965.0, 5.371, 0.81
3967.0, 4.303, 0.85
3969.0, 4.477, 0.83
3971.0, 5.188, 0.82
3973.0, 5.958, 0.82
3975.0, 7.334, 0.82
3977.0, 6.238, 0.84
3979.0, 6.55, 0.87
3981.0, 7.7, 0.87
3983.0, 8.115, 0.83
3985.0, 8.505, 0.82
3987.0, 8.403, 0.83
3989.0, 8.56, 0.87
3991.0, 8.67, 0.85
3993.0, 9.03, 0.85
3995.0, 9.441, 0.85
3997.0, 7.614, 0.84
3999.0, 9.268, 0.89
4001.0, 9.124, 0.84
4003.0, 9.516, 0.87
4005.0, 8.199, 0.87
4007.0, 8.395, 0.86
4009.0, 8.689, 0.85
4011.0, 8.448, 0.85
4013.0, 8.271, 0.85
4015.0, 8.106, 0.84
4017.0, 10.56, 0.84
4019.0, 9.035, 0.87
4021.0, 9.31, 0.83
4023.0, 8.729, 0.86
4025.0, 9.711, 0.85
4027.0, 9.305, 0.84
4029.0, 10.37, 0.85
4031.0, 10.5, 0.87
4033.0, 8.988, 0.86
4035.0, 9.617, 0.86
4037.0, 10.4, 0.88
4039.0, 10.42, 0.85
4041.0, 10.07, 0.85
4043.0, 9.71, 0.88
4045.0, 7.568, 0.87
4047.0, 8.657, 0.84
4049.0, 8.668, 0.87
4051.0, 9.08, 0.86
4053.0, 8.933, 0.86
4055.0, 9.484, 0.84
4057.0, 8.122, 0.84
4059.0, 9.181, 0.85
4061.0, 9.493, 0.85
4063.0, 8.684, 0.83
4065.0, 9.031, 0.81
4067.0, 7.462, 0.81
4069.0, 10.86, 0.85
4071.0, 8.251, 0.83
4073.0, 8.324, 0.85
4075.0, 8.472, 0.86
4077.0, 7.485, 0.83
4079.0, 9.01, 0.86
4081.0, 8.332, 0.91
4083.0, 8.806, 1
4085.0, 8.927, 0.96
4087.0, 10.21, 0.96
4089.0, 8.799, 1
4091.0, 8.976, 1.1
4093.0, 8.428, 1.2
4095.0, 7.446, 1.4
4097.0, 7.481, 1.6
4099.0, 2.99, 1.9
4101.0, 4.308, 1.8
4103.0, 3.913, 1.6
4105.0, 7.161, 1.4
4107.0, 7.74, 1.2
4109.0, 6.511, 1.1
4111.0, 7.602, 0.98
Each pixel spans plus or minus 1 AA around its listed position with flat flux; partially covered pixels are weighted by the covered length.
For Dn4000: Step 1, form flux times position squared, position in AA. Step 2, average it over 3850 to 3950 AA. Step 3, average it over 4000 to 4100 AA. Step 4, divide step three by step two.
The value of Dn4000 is 1.27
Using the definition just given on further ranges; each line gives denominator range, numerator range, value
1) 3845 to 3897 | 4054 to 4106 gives 1.19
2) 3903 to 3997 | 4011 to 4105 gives 1.22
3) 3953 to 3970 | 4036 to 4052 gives 1.49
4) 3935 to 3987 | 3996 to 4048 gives 1.33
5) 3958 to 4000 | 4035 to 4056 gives 1.33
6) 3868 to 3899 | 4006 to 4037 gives 1.44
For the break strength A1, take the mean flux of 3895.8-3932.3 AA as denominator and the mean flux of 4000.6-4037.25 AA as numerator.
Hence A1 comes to 1.17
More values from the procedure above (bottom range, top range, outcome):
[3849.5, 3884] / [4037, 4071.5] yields 1.12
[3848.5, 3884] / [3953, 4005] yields 0.92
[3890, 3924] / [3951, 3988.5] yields 0.91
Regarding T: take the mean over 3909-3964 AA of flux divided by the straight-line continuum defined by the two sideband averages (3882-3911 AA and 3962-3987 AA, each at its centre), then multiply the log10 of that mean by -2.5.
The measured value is -0.13 mag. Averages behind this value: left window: 6.95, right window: 6.49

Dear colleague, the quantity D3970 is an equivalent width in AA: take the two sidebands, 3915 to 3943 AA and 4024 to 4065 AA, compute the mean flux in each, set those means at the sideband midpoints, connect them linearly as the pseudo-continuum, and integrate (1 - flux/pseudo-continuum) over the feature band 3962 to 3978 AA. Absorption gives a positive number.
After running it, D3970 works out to 4.45 AA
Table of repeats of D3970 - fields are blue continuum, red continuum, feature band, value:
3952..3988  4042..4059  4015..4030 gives -2.5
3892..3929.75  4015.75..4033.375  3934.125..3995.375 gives 9.8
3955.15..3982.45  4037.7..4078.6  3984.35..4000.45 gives -3.7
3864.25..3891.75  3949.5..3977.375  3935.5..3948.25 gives -0.3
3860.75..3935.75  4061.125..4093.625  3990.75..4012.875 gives -1.4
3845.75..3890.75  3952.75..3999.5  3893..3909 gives -0.2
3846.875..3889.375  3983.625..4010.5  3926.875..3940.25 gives 3.3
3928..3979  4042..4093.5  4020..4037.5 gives -3.3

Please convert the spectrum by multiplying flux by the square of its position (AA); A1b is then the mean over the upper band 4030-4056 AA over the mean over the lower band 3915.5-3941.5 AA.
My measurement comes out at 1.4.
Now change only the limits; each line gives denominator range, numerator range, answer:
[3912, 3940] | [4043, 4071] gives 1.30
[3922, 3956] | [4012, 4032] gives 1.32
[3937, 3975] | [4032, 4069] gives 1.36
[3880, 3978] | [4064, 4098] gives 1.32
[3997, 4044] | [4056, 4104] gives 0.89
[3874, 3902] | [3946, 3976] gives 1.14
